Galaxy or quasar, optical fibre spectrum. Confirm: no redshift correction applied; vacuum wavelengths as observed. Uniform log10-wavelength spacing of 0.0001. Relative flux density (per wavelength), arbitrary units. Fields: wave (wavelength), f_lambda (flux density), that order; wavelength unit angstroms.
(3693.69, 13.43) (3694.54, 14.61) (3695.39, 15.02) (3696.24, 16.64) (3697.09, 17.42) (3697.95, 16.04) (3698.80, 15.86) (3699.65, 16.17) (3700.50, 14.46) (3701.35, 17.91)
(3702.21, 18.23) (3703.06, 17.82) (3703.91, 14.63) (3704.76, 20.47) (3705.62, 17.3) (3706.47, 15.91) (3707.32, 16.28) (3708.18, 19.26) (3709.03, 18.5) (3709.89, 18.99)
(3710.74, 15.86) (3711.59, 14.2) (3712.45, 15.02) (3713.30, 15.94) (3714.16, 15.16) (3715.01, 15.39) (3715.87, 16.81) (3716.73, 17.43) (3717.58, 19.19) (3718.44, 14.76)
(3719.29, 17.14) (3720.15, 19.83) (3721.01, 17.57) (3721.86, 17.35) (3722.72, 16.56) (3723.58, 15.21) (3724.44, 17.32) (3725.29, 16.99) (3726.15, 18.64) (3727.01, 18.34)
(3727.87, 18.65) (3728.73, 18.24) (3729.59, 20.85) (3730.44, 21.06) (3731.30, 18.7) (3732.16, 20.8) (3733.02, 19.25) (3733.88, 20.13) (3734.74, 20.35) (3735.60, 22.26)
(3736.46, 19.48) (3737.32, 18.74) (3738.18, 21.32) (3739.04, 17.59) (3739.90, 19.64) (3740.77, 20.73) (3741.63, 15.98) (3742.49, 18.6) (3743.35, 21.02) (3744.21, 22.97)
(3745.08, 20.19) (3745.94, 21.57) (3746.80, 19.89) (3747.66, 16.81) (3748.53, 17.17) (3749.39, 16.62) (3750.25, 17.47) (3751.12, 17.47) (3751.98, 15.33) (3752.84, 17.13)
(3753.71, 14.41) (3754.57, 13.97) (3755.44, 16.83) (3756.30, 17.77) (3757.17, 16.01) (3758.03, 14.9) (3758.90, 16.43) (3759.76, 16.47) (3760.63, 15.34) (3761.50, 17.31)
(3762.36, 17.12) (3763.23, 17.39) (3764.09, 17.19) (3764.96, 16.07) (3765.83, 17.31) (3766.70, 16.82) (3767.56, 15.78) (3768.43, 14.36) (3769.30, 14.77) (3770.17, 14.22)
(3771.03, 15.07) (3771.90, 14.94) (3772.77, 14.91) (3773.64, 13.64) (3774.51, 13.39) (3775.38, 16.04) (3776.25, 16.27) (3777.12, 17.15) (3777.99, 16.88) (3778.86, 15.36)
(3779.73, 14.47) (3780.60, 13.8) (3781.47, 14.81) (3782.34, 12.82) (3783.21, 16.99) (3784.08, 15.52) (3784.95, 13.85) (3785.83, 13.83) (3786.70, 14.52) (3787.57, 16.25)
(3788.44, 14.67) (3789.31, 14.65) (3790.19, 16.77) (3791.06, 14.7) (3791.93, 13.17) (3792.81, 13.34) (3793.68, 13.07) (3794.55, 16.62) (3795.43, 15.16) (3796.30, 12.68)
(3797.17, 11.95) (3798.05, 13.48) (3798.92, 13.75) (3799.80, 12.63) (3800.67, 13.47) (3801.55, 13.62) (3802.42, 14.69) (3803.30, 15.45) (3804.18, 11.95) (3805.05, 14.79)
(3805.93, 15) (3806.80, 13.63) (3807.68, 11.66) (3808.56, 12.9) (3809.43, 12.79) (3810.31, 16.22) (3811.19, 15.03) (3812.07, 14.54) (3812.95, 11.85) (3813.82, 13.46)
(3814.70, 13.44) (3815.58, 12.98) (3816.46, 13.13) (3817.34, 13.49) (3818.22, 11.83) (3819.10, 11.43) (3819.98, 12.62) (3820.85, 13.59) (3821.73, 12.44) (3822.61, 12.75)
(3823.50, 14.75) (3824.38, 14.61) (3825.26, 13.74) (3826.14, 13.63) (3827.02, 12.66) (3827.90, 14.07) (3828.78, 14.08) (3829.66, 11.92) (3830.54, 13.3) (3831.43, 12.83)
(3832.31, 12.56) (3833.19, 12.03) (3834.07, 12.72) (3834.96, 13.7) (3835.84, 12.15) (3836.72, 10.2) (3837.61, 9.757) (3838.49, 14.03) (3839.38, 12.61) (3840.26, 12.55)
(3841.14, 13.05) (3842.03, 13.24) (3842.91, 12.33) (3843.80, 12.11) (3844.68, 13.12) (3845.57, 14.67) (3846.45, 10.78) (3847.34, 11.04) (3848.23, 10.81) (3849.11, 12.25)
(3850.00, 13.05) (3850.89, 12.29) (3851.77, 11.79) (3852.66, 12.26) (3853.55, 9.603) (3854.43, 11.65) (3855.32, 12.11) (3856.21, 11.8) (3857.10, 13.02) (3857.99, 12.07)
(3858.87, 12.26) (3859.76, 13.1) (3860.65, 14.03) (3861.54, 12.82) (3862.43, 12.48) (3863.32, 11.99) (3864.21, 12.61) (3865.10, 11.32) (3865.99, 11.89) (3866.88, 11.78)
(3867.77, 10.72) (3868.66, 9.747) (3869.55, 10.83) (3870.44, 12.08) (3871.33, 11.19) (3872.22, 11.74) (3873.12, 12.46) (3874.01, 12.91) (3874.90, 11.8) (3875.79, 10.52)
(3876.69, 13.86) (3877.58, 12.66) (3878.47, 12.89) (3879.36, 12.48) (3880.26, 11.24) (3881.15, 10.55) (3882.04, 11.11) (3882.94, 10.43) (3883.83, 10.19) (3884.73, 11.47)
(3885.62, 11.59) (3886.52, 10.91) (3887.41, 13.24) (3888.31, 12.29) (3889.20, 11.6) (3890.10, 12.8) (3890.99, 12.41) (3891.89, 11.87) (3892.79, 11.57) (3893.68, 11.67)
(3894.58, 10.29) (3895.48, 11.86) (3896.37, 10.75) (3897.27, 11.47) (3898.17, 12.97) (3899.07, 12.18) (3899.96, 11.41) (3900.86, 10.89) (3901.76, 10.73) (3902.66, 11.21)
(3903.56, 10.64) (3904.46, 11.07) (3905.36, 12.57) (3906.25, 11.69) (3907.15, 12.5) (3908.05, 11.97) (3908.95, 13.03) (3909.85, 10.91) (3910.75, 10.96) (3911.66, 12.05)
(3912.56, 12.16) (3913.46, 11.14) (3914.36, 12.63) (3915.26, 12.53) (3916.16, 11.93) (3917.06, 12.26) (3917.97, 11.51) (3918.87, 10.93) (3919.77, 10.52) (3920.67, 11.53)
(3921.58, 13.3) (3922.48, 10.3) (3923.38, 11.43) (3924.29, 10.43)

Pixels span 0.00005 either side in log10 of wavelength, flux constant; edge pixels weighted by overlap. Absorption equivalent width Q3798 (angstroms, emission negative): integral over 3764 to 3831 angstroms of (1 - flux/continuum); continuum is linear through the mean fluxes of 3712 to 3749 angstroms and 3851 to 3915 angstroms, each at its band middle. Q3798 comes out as 5.9 angstroms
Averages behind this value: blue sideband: 18.5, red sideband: 11.8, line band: 14.2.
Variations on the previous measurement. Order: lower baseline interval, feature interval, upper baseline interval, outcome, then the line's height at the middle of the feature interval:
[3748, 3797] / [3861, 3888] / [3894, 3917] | 1.78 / 12.6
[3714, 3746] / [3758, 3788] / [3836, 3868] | 1.69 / 16.4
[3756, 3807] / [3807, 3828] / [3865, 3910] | 0.83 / 13.9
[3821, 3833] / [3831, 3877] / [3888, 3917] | 2.29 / 12.8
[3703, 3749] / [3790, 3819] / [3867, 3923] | 2.89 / 15.2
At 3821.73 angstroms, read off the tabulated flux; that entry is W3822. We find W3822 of 12.44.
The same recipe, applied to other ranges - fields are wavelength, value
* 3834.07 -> 12.72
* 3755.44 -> 16.83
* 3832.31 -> 12.56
